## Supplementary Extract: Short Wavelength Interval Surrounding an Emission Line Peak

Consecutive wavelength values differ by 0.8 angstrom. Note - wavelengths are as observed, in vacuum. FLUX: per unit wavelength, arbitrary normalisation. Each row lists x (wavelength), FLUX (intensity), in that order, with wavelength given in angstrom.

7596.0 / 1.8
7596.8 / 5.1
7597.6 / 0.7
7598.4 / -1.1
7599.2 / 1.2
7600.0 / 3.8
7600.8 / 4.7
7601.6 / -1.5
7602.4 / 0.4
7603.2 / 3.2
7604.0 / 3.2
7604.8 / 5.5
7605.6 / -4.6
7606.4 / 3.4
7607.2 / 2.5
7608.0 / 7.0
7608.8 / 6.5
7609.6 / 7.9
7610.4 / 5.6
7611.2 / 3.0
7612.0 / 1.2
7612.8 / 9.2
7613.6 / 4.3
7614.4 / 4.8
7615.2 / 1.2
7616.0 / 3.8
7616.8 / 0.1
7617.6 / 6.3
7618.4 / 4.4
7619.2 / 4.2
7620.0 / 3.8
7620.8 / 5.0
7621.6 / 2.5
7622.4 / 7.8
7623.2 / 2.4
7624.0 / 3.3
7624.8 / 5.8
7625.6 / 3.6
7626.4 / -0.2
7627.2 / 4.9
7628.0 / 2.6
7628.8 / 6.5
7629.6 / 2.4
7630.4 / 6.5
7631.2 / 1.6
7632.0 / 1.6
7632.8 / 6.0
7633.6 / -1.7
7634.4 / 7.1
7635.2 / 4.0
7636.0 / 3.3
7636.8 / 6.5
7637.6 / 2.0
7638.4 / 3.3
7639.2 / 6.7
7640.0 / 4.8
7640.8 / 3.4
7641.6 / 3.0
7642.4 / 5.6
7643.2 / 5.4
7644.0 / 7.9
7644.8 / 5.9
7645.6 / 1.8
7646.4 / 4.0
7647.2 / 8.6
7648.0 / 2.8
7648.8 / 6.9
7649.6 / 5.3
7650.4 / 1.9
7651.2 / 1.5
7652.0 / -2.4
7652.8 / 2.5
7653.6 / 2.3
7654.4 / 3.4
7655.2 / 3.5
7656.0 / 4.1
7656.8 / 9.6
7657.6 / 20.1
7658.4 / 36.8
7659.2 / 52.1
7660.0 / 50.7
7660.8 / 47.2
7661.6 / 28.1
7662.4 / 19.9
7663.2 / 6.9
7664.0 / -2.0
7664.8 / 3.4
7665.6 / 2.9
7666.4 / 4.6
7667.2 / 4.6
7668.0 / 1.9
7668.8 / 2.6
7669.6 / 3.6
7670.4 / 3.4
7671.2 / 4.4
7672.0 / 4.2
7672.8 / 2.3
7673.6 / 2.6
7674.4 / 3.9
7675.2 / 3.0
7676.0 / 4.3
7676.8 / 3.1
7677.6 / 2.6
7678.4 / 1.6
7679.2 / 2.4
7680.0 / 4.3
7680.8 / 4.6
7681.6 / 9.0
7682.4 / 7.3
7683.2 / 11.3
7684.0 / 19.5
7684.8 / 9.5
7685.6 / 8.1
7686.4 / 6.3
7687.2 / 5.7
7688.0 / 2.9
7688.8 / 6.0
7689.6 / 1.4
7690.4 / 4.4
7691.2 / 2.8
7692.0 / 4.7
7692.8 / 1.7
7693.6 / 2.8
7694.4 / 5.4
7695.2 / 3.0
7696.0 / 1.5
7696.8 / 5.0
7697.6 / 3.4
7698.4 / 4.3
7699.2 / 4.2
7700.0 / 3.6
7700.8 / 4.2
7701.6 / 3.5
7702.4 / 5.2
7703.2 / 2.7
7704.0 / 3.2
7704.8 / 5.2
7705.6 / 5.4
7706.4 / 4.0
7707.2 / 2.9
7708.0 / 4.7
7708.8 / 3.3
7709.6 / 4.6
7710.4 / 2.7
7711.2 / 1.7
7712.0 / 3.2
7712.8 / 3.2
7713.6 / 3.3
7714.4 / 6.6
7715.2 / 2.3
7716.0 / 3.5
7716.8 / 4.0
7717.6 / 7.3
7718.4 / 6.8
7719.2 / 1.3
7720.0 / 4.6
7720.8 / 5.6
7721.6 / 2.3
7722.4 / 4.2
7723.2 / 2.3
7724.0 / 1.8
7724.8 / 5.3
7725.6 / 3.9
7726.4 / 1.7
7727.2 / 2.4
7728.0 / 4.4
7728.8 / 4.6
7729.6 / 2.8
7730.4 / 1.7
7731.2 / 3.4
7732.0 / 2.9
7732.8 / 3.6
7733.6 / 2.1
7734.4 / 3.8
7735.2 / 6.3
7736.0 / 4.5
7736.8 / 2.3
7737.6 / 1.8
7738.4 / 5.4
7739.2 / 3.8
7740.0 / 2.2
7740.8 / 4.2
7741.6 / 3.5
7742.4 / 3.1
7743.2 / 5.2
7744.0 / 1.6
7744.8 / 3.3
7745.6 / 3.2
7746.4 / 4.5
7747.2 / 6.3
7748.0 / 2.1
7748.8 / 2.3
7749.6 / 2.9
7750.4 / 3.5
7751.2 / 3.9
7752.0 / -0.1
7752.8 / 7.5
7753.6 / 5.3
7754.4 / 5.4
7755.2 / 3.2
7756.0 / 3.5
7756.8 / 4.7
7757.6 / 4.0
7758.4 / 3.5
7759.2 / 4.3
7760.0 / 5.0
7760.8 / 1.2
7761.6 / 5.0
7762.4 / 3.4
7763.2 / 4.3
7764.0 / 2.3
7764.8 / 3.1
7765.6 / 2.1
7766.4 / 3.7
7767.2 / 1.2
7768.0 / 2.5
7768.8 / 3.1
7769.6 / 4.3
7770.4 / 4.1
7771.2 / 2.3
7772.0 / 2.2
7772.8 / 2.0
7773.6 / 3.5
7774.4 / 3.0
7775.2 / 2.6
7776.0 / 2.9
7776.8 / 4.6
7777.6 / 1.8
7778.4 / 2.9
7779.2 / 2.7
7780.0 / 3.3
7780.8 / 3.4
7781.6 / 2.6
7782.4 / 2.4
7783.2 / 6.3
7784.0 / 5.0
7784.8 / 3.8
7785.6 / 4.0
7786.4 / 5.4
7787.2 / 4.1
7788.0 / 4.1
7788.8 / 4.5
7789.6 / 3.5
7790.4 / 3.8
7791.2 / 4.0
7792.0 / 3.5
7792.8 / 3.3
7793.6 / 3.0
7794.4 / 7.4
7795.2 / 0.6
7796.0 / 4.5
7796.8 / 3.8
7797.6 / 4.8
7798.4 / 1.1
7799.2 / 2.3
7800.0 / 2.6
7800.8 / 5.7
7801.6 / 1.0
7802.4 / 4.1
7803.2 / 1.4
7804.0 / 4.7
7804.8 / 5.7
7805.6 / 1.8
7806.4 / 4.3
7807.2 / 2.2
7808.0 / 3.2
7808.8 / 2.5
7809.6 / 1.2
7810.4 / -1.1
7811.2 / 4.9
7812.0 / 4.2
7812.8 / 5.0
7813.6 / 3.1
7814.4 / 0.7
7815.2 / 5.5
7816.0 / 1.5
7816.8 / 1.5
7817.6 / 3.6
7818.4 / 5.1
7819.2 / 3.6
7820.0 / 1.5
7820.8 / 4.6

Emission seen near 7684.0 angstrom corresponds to [N II]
